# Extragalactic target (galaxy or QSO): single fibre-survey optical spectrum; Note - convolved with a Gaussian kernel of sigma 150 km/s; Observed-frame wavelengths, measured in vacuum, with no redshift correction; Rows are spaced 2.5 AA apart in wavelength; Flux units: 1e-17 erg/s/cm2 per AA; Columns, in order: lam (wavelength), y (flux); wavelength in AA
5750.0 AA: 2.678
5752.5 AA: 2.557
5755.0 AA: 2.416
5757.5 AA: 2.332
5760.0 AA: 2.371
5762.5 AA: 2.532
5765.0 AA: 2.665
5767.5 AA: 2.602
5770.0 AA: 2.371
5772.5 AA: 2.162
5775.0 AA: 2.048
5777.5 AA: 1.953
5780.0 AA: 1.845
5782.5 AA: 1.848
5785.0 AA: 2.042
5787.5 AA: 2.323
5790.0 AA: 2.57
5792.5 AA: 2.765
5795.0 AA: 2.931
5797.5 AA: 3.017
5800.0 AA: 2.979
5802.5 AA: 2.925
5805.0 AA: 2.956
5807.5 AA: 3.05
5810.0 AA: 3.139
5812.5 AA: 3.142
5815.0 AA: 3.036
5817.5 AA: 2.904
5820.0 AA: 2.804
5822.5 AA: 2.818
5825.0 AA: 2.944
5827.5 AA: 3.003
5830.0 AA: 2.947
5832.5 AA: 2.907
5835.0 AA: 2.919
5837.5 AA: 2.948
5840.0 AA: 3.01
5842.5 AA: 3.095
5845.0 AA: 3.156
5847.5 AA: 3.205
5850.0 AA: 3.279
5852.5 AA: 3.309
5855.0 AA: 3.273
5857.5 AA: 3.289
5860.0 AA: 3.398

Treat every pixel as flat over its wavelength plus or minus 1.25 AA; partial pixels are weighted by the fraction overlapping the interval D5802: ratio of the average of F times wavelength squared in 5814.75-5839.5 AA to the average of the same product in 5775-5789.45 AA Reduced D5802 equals 1.5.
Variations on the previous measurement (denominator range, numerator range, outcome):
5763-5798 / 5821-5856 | 1.32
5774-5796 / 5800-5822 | 1.34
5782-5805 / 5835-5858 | 1.22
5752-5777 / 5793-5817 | 1.28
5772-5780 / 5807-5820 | 1.53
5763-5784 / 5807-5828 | 1.38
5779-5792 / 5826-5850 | 1.42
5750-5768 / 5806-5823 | 1.22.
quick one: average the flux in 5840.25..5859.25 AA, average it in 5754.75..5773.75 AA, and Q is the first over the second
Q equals 1.32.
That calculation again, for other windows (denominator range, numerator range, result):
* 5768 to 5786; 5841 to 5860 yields 1.57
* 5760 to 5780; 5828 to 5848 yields 1.31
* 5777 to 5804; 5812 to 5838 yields 1.18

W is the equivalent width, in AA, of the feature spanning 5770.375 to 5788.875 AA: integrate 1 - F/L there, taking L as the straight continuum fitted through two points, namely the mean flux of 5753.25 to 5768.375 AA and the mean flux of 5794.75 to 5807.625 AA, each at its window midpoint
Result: 4.5 AA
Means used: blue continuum 2.49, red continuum 2.97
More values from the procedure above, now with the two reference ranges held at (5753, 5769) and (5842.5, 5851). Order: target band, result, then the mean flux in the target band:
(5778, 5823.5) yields 1.8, 2.71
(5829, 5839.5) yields 0.5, 2.94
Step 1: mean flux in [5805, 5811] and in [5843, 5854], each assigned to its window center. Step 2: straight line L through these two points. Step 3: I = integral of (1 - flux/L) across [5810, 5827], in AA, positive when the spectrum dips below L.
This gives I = 0.8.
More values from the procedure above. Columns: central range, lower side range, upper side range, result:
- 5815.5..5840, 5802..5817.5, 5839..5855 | 1.5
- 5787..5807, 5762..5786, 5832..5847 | -2.8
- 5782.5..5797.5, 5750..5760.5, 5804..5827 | 1.4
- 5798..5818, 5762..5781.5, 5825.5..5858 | -2.5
